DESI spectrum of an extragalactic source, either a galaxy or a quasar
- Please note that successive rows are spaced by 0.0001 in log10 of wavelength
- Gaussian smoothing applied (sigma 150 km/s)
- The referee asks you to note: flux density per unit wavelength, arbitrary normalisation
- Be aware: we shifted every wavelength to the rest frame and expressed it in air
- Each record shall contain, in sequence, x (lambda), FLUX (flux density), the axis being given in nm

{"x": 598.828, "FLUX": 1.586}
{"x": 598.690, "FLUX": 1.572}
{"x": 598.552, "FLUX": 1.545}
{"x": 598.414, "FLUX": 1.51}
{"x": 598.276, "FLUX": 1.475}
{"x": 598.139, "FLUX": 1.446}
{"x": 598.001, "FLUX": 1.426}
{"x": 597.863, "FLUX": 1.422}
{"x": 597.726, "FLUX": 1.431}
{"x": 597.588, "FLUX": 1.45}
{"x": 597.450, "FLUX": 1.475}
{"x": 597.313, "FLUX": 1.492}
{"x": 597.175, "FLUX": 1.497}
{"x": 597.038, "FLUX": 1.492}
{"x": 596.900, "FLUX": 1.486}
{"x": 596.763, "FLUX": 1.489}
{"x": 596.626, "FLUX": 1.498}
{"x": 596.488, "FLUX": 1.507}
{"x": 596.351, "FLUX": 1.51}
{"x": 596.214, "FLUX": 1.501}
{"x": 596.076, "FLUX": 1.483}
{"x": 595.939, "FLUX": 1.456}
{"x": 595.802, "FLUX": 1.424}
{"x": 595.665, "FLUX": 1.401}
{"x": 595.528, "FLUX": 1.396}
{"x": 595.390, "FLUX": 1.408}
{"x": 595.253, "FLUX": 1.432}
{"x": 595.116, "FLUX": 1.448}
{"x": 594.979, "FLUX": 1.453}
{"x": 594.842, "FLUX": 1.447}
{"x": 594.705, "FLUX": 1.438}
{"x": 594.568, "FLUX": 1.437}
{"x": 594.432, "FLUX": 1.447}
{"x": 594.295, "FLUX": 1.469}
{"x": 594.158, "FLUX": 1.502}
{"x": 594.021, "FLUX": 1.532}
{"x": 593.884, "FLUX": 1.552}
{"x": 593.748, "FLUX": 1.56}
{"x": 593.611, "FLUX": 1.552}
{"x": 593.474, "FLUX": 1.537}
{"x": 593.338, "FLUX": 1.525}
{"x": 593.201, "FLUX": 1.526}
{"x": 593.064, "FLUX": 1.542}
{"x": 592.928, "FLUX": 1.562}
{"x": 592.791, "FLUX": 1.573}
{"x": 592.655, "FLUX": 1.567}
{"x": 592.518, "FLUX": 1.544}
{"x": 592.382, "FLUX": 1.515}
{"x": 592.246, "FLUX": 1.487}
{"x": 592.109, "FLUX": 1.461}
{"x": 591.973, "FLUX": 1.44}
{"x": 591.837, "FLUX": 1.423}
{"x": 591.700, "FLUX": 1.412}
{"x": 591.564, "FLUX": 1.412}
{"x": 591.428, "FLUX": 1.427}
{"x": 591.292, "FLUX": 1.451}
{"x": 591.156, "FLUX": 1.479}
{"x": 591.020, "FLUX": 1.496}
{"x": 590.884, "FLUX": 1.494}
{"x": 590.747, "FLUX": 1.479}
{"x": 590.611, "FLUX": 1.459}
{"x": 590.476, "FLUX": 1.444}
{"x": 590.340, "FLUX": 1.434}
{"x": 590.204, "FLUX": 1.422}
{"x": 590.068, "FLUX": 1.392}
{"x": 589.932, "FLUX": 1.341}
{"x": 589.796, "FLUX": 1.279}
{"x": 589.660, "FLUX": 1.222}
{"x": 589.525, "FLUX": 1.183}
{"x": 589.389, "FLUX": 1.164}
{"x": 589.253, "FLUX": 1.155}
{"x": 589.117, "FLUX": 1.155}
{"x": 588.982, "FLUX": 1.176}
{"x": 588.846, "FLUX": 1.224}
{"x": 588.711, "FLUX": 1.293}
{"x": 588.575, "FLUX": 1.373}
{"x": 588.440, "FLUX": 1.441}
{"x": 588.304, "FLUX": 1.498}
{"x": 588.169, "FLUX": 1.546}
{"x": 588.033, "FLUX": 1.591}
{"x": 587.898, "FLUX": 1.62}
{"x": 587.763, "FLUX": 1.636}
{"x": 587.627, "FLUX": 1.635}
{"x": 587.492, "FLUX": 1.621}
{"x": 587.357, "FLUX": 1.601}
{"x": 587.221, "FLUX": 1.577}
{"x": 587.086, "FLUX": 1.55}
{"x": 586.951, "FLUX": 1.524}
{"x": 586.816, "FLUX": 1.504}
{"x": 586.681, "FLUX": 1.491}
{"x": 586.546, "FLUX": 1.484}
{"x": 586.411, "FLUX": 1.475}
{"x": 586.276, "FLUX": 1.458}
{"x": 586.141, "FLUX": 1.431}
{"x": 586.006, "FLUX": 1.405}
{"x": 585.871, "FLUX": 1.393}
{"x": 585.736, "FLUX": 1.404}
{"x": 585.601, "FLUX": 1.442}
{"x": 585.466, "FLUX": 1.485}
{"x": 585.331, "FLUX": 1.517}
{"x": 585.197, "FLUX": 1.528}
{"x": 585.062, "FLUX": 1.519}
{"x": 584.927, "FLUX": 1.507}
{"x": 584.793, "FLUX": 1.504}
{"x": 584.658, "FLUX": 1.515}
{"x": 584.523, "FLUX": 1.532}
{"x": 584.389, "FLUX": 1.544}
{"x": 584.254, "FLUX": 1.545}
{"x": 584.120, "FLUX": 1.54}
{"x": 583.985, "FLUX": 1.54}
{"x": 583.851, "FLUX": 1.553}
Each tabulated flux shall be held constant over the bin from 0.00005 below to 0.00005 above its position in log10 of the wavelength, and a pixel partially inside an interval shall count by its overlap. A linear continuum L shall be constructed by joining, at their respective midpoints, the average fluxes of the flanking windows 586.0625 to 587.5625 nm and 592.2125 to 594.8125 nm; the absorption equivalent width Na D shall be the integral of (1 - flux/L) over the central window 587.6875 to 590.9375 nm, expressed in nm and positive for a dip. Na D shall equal 0.307 nm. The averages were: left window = 1.52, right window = 1.52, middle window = 1.38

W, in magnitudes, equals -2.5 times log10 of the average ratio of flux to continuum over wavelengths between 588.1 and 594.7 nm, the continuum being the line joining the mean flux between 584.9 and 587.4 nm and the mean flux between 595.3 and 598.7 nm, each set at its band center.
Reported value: 0.04 mag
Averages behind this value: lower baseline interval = 1.49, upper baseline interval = 1.47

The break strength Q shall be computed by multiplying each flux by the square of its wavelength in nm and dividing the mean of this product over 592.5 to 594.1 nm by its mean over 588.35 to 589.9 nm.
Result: 1.26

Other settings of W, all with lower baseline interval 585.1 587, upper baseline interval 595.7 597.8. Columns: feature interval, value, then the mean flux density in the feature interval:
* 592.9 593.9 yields -0.05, 1.54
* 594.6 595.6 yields 0.03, 1.43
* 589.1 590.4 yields 0.15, 1.28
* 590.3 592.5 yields 0.01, 1.46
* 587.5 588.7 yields -0.05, 1.53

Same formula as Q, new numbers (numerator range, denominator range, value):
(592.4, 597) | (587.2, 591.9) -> 1.07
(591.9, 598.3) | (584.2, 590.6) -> 1.06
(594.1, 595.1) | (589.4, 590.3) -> 1.14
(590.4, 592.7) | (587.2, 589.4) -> 1.04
